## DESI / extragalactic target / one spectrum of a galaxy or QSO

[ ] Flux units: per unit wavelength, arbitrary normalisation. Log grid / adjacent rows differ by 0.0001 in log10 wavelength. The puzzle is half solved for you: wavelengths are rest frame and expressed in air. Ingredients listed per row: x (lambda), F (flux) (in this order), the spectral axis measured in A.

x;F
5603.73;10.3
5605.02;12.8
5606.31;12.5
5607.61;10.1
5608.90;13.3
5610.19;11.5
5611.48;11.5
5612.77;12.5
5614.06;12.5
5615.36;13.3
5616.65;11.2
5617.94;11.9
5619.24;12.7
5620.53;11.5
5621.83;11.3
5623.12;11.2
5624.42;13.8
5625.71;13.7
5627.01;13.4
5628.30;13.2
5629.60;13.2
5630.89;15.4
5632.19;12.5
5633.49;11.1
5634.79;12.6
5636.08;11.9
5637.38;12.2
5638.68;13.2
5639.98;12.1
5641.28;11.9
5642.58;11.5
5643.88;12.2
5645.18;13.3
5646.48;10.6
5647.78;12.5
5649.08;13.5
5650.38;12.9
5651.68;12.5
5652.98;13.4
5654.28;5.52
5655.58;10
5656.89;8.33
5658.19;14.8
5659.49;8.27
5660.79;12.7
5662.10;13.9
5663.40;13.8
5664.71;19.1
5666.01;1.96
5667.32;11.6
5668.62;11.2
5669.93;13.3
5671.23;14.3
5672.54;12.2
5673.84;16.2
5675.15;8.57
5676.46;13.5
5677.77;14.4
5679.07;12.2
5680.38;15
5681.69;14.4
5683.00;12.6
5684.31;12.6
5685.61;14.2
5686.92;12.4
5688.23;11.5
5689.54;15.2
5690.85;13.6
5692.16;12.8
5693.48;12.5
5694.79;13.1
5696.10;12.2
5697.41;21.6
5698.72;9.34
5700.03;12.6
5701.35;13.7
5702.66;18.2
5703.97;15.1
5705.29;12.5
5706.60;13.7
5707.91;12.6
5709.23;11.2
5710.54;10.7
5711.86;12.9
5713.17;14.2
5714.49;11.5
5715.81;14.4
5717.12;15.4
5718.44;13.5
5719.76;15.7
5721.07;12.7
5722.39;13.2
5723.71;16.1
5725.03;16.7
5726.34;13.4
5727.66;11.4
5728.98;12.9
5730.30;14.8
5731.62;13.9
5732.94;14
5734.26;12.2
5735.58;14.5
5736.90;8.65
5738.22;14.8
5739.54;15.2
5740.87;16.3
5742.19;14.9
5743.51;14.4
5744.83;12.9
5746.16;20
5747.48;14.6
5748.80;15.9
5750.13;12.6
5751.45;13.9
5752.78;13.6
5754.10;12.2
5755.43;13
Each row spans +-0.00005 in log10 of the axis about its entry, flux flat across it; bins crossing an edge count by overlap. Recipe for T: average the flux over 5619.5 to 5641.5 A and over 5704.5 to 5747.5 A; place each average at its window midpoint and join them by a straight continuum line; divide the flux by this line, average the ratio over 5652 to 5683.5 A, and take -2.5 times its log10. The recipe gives 0.08 mag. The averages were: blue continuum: 12.6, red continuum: 13.8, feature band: 12.1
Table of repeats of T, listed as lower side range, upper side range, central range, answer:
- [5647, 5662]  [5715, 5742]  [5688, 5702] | -0.058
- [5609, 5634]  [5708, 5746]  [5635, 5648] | 0.053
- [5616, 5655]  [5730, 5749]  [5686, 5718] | 0.015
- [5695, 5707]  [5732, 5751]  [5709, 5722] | 0.081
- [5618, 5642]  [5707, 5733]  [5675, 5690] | -0.002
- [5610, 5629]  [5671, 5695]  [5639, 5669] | 0.103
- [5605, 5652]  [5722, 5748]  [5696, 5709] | -0.036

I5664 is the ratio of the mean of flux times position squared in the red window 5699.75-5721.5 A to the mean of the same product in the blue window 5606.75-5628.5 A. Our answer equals 1.15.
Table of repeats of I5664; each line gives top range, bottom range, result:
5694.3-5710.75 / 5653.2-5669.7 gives 1.25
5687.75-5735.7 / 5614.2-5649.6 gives 1.13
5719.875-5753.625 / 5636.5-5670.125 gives 1.24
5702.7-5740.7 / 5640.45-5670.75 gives 1.19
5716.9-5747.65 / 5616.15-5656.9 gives 1.21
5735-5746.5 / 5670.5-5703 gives 1.09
